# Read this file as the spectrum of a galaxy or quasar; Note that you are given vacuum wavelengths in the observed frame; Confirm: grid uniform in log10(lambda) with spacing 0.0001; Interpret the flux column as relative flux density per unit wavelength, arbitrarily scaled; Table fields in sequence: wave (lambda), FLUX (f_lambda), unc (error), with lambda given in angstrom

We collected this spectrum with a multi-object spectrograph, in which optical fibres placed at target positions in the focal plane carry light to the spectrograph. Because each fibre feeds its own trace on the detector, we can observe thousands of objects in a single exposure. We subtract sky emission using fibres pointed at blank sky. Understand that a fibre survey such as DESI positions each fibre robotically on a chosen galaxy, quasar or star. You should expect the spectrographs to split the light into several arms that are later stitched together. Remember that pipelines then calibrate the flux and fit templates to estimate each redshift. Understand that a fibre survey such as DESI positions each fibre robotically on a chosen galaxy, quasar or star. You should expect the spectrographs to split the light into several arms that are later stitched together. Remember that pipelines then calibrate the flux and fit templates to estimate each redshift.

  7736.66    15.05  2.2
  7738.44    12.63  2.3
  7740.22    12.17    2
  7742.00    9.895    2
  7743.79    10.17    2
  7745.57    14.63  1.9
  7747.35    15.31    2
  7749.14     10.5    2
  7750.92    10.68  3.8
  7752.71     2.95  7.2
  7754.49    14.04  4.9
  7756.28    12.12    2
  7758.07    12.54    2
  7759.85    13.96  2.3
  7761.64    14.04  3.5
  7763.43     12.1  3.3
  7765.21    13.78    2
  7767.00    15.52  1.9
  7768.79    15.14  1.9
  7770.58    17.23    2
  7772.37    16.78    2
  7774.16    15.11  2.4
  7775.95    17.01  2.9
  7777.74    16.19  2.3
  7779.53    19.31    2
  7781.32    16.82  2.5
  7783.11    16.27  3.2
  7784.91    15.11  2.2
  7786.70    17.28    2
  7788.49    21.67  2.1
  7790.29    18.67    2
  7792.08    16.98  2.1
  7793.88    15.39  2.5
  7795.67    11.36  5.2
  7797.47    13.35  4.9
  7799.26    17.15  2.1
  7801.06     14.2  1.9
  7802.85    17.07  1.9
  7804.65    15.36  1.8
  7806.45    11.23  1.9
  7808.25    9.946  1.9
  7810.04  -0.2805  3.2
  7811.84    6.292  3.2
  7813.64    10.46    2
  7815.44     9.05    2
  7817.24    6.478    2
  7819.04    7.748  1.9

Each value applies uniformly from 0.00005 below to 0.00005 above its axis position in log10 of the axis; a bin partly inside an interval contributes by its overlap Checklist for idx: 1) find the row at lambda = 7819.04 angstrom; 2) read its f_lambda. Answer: 7.748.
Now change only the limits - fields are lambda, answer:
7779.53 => 19.31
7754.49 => 14.04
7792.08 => 16.98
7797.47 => 13.35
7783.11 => 16.27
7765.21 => 13.78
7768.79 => 15.14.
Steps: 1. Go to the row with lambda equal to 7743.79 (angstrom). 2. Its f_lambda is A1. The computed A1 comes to 10.17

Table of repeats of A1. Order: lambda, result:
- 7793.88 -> 15.39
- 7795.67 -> 11.36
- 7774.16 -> 15.11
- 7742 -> 9.895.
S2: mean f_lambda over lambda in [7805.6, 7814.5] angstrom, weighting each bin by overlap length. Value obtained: 7.5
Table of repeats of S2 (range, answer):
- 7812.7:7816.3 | 9.72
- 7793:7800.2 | 14.3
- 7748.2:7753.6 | 8.1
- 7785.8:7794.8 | 18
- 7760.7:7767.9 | 13.9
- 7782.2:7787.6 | 16.2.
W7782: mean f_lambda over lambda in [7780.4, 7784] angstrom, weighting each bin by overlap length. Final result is 16.6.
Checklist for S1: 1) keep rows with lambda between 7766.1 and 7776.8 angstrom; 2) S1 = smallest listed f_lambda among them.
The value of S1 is 15.11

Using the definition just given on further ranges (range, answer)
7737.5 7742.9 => 9.895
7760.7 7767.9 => 12.1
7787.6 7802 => 11.36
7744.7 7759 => 2.95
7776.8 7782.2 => 16.19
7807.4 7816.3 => -0.2805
